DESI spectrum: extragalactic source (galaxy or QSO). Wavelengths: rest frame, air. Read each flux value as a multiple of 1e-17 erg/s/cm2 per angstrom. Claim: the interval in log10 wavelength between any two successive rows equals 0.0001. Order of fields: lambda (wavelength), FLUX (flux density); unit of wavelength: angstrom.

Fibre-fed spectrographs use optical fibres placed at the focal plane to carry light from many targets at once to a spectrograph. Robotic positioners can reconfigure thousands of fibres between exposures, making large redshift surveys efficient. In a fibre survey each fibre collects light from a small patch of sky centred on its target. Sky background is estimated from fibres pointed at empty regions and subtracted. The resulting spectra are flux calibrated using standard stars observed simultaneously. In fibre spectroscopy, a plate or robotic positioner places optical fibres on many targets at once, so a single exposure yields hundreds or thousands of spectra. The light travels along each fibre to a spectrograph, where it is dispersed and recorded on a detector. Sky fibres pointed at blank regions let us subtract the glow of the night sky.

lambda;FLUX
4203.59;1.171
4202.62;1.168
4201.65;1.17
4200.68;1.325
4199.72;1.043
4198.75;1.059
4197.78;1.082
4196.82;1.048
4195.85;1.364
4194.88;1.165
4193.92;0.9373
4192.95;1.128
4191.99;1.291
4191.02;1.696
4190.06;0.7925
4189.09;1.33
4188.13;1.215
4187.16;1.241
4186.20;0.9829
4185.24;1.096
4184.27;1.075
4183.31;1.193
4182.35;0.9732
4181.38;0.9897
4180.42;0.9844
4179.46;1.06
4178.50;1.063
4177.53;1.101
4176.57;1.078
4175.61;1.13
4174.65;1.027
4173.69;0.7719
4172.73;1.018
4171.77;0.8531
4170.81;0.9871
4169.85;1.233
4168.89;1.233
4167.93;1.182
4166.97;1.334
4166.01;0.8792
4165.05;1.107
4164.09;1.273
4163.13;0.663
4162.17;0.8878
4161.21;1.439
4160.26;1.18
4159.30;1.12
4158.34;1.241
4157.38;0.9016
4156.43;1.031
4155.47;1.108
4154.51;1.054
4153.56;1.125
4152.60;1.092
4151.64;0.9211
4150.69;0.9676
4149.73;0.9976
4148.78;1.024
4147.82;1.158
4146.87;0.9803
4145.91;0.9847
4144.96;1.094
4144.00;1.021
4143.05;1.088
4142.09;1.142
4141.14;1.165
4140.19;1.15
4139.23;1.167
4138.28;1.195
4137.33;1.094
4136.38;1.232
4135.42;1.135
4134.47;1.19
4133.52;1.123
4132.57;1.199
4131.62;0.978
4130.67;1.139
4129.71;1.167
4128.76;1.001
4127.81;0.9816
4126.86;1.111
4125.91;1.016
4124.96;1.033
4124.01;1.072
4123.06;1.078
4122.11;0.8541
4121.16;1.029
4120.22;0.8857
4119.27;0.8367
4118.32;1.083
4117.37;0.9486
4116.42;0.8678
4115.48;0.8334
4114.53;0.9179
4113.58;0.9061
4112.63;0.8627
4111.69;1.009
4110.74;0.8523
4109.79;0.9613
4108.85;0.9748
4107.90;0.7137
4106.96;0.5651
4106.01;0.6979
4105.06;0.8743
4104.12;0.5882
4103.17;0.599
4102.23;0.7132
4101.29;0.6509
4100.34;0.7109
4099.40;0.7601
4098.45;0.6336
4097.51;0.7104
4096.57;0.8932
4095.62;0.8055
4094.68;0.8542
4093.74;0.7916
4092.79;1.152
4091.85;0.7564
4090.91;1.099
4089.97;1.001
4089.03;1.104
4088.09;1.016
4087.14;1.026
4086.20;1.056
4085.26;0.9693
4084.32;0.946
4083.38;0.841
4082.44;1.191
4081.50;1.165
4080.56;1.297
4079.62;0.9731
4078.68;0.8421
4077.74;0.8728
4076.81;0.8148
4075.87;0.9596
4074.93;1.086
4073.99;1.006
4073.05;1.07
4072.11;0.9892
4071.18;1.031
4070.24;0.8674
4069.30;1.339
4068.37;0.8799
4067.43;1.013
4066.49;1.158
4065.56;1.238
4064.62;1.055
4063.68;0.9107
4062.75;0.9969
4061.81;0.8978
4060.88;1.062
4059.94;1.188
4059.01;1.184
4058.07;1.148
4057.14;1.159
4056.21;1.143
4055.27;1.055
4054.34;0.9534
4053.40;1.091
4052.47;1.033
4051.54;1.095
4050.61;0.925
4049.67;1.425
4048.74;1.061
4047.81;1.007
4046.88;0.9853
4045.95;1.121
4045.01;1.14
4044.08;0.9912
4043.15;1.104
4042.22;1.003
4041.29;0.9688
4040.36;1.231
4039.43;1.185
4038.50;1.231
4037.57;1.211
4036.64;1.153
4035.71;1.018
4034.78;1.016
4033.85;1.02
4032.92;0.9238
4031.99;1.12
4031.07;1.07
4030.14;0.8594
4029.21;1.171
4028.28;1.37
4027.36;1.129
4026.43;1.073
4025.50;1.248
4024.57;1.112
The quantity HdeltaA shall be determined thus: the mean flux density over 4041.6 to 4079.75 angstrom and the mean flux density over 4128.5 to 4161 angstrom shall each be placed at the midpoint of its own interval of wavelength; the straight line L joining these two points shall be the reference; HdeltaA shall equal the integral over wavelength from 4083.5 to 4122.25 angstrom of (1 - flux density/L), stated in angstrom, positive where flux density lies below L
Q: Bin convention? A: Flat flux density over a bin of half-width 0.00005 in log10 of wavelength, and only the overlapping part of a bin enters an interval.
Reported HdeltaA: 7.43 angstrom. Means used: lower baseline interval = 1.05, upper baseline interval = 1.1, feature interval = 0.866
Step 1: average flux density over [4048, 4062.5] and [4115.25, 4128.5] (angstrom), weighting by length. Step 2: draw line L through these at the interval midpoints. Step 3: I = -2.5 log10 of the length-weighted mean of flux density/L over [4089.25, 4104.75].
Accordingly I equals 0.26 mag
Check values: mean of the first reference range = 1.09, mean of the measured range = 0.801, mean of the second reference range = 0.977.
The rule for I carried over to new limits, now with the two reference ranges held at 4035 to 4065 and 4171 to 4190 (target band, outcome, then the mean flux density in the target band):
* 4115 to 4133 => 0.065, 1.01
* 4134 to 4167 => -0.024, 1.09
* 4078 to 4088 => 0.053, 1.03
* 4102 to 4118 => 0.289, 0.821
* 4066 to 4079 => 0.086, 0.998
